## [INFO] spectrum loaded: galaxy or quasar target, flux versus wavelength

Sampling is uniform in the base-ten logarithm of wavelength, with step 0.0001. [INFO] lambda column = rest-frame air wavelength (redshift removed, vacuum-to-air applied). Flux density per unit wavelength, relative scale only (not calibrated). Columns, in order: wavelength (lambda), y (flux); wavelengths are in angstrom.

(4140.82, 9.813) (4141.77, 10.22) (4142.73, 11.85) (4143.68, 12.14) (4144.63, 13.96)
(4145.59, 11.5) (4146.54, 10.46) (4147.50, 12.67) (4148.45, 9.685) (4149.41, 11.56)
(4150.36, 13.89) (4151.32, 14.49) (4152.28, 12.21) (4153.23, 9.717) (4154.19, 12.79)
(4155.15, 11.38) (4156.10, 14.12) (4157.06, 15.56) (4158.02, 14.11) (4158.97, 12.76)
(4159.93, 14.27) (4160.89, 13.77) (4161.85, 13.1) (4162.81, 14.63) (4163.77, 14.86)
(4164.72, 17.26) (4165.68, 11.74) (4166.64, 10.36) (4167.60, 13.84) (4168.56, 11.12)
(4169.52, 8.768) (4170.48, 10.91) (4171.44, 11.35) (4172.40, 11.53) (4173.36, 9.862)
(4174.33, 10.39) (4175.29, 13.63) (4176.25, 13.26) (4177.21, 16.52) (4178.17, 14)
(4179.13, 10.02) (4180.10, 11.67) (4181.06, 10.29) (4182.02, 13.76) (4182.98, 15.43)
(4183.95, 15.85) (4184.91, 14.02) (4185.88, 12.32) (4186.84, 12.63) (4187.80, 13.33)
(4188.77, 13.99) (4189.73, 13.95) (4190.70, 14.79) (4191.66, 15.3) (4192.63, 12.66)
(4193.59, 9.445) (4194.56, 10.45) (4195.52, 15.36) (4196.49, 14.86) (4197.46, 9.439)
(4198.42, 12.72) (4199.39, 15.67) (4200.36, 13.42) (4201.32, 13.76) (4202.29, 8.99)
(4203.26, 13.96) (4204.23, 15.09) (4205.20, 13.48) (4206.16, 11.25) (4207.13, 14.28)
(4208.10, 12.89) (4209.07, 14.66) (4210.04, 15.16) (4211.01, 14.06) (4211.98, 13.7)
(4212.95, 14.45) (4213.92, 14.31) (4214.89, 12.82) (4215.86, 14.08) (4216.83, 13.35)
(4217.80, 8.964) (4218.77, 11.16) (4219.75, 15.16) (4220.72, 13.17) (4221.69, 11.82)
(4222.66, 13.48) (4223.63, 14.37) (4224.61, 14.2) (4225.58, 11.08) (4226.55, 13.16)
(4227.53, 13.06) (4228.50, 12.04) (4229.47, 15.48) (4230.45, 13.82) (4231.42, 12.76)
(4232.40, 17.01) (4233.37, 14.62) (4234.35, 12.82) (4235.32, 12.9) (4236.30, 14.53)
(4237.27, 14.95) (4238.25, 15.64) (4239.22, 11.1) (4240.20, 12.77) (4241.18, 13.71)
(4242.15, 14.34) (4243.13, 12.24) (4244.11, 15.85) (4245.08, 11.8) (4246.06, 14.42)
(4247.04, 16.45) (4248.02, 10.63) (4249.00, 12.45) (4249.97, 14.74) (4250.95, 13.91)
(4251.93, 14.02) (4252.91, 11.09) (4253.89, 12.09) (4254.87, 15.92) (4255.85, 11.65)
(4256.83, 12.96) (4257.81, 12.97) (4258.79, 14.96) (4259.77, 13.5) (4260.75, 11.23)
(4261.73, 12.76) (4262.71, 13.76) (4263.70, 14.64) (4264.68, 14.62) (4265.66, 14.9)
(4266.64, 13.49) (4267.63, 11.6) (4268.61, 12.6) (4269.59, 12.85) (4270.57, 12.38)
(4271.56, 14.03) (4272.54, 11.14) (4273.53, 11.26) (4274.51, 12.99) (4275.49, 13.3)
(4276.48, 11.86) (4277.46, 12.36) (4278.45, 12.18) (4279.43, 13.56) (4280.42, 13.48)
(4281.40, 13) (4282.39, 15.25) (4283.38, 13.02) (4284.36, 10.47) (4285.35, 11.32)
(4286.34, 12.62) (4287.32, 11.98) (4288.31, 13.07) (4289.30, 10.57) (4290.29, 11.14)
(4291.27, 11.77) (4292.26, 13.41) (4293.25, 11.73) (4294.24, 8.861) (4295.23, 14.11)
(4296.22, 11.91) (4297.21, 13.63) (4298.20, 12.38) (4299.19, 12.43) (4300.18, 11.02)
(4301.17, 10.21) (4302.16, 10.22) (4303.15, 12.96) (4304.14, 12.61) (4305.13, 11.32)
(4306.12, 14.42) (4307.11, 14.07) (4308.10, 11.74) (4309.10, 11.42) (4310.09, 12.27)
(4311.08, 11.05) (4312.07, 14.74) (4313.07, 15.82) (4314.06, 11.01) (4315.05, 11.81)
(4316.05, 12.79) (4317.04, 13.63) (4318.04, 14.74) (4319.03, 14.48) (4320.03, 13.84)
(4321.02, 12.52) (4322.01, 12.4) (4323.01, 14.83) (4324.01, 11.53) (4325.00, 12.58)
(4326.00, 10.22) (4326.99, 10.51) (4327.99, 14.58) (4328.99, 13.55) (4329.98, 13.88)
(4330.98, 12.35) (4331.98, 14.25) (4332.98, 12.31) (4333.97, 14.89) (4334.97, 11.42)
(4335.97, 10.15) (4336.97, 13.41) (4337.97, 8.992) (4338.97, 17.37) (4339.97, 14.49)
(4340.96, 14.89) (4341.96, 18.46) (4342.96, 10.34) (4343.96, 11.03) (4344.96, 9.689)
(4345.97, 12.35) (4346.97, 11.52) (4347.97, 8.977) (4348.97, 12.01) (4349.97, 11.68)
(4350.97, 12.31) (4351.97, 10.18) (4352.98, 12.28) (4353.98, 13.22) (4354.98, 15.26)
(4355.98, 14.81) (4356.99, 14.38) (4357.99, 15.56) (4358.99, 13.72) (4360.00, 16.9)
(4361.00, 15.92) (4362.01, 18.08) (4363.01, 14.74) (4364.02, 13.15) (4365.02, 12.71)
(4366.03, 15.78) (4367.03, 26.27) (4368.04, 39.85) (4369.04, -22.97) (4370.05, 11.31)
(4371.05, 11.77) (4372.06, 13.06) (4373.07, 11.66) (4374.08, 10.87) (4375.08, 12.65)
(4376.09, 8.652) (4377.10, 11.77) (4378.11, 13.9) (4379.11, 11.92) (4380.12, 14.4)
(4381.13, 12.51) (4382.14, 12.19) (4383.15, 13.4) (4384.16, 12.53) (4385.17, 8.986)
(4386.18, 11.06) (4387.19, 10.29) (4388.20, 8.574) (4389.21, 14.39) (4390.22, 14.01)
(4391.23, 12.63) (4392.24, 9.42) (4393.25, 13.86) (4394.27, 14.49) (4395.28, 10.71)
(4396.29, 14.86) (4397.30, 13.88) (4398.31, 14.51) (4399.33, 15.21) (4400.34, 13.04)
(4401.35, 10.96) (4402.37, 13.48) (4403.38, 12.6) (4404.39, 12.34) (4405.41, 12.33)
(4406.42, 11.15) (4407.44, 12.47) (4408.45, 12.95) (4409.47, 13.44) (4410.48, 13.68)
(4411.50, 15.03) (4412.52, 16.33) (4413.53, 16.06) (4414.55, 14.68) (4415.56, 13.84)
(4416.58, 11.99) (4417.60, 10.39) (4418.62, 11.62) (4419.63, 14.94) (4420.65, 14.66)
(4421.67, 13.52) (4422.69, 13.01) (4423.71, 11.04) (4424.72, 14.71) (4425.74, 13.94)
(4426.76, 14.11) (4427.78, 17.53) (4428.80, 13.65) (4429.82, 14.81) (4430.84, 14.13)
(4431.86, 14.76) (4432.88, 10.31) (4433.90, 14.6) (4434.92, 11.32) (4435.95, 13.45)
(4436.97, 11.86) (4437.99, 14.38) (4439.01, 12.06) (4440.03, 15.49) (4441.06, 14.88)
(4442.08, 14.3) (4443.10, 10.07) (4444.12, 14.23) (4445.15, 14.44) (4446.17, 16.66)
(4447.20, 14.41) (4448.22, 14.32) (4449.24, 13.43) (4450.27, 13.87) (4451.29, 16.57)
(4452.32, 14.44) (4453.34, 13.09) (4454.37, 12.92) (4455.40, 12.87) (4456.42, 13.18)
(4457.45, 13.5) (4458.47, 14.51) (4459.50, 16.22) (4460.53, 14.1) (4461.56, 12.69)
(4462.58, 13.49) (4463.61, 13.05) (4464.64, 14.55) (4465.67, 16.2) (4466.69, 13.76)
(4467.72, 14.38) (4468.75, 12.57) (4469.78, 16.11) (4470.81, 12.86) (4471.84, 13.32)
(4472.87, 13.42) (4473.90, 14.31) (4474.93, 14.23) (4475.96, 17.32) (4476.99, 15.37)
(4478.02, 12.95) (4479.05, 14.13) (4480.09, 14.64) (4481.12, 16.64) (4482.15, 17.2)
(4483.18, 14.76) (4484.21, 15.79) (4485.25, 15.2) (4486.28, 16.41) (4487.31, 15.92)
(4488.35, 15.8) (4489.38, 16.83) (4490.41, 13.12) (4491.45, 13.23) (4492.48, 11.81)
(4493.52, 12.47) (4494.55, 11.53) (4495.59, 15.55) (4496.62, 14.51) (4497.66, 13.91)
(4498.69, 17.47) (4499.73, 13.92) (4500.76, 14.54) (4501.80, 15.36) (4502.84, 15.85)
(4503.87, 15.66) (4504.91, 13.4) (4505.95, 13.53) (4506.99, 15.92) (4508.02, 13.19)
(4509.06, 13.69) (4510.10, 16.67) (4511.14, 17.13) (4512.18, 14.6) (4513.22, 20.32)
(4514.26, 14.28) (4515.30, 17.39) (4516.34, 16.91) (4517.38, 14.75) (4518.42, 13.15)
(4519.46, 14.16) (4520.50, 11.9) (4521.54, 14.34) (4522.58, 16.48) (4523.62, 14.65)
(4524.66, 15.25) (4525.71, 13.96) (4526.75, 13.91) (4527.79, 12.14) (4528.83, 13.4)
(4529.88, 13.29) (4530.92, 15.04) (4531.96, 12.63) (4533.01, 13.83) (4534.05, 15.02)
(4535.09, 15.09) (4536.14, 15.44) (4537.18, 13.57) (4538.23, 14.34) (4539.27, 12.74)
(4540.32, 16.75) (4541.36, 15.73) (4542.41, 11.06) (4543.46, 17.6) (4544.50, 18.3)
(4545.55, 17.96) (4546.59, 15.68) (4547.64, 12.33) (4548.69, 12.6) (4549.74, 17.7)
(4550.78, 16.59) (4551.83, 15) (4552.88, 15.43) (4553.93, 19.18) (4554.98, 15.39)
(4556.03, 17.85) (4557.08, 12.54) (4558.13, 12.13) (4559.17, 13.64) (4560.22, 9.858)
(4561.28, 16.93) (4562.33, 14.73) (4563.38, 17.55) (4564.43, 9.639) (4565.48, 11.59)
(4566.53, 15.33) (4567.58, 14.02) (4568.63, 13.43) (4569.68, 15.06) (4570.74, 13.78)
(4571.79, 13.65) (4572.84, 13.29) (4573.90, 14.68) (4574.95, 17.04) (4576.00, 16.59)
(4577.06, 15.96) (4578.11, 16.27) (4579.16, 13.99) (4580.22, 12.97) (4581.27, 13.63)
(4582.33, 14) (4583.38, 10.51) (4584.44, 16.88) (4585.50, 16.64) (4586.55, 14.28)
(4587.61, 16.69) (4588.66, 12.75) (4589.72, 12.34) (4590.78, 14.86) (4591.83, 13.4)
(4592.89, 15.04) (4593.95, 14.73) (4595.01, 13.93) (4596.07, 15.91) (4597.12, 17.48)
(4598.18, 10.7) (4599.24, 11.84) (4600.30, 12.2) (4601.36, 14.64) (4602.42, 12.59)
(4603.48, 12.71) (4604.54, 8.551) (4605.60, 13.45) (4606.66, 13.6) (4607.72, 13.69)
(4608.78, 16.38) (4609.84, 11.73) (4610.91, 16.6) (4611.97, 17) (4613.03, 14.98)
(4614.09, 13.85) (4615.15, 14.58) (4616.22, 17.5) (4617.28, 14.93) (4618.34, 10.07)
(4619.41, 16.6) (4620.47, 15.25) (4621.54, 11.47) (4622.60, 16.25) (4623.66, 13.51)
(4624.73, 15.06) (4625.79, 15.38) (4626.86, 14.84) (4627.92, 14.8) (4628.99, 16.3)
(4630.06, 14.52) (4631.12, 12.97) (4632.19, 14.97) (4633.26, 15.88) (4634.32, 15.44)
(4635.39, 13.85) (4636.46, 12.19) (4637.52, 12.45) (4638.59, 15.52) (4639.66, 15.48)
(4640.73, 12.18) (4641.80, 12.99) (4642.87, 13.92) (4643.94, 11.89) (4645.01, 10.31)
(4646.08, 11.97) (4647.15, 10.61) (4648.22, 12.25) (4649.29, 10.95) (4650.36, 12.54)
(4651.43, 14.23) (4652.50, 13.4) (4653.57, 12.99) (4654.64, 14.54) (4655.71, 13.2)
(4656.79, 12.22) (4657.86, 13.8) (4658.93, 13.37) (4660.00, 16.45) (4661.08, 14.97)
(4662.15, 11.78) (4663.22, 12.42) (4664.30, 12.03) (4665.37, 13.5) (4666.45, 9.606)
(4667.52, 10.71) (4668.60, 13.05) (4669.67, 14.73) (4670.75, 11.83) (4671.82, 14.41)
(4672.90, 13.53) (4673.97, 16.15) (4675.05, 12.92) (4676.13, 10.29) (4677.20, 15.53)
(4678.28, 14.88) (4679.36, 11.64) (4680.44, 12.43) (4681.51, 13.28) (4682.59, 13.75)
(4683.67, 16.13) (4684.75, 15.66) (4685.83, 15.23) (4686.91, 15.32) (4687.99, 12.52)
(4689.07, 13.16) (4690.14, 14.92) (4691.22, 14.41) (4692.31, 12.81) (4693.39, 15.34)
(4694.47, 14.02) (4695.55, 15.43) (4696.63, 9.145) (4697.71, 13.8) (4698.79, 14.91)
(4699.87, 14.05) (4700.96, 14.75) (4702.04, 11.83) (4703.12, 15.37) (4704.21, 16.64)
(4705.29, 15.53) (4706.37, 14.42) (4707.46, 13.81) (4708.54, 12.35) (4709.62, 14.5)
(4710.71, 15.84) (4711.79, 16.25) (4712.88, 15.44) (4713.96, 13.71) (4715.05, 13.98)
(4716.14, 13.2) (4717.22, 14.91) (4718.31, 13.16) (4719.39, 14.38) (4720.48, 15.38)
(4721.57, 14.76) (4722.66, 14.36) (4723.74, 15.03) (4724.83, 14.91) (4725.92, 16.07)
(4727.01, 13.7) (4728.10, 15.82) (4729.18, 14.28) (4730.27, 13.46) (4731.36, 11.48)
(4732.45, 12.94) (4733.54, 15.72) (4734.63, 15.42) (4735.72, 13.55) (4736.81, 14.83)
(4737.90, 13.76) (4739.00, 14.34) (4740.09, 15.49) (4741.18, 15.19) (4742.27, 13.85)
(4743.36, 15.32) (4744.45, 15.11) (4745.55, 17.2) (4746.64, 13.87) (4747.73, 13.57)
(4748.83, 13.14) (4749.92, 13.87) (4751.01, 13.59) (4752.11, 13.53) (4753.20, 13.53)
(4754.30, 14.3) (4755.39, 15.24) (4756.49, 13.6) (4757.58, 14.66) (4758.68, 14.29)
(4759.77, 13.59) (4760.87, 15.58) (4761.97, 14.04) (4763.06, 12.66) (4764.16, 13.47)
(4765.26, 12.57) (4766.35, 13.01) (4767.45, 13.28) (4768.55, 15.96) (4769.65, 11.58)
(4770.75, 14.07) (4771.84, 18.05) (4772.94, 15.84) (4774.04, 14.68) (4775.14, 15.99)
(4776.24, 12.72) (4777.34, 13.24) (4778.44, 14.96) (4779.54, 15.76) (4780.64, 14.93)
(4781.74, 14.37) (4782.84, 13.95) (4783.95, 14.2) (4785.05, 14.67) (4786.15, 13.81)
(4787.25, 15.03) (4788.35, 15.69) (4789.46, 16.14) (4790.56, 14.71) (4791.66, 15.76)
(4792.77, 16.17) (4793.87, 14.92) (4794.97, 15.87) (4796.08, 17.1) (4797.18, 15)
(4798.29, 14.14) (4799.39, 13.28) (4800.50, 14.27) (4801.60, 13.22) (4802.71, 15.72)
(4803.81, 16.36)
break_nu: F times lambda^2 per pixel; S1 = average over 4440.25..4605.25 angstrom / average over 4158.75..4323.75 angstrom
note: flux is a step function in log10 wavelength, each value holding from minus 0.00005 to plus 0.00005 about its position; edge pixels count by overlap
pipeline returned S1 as 1.27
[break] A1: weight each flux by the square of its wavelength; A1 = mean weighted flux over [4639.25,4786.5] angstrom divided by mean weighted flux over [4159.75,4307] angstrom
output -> 1.3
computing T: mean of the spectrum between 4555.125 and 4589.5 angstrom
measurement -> 14.3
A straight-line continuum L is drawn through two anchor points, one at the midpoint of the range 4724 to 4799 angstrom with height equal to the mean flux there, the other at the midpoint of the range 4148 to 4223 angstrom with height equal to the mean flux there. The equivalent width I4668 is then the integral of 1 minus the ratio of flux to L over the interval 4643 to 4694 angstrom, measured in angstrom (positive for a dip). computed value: 3.6 angstrom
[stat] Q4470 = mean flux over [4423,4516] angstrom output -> 14.4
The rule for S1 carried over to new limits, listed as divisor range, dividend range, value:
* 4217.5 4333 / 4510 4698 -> 1.27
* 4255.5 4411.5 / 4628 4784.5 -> 1.29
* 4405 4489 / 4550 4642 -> 1.09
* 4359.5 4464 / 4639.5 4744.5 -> 1.17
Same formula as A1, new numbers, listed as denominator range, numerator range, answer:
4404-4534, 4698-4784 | 1.14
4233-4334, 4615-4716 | 1.27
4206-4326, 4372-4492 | 1.13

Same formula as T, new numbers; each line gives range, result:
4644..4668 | 12.6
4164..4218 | 13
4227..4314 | 12.9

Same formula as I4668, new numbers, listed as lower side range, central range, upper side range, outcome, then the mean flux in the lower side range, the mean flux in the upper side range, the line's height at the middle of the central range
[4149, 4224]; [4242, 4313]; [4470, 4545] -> 4.04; 13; 14.7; 13.5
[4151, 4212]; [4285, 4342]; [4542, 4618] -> 3.59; 13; 14.5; 13.5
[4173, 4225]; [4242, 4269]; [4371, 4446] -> -0.54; 13.2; 13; 13.1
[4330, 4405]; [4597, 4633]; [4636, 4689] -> -2.60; 12.9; 13.2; 13.2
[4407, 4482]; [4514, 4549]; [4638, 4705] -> -2.08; 14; 13.5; 13.8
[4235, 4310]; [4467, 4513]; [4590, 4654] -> -4.42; 12.8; 13.8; 13.4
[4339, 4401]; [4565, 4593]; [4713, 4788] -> -1.35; 13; 14.3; 13.7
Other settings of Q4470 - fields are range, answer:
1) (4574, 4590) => 14.7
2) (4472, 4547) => 14.8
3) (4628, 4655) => 13.4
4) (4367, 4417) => 12.7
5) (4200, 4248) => 13.5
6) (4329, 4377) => 13.1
